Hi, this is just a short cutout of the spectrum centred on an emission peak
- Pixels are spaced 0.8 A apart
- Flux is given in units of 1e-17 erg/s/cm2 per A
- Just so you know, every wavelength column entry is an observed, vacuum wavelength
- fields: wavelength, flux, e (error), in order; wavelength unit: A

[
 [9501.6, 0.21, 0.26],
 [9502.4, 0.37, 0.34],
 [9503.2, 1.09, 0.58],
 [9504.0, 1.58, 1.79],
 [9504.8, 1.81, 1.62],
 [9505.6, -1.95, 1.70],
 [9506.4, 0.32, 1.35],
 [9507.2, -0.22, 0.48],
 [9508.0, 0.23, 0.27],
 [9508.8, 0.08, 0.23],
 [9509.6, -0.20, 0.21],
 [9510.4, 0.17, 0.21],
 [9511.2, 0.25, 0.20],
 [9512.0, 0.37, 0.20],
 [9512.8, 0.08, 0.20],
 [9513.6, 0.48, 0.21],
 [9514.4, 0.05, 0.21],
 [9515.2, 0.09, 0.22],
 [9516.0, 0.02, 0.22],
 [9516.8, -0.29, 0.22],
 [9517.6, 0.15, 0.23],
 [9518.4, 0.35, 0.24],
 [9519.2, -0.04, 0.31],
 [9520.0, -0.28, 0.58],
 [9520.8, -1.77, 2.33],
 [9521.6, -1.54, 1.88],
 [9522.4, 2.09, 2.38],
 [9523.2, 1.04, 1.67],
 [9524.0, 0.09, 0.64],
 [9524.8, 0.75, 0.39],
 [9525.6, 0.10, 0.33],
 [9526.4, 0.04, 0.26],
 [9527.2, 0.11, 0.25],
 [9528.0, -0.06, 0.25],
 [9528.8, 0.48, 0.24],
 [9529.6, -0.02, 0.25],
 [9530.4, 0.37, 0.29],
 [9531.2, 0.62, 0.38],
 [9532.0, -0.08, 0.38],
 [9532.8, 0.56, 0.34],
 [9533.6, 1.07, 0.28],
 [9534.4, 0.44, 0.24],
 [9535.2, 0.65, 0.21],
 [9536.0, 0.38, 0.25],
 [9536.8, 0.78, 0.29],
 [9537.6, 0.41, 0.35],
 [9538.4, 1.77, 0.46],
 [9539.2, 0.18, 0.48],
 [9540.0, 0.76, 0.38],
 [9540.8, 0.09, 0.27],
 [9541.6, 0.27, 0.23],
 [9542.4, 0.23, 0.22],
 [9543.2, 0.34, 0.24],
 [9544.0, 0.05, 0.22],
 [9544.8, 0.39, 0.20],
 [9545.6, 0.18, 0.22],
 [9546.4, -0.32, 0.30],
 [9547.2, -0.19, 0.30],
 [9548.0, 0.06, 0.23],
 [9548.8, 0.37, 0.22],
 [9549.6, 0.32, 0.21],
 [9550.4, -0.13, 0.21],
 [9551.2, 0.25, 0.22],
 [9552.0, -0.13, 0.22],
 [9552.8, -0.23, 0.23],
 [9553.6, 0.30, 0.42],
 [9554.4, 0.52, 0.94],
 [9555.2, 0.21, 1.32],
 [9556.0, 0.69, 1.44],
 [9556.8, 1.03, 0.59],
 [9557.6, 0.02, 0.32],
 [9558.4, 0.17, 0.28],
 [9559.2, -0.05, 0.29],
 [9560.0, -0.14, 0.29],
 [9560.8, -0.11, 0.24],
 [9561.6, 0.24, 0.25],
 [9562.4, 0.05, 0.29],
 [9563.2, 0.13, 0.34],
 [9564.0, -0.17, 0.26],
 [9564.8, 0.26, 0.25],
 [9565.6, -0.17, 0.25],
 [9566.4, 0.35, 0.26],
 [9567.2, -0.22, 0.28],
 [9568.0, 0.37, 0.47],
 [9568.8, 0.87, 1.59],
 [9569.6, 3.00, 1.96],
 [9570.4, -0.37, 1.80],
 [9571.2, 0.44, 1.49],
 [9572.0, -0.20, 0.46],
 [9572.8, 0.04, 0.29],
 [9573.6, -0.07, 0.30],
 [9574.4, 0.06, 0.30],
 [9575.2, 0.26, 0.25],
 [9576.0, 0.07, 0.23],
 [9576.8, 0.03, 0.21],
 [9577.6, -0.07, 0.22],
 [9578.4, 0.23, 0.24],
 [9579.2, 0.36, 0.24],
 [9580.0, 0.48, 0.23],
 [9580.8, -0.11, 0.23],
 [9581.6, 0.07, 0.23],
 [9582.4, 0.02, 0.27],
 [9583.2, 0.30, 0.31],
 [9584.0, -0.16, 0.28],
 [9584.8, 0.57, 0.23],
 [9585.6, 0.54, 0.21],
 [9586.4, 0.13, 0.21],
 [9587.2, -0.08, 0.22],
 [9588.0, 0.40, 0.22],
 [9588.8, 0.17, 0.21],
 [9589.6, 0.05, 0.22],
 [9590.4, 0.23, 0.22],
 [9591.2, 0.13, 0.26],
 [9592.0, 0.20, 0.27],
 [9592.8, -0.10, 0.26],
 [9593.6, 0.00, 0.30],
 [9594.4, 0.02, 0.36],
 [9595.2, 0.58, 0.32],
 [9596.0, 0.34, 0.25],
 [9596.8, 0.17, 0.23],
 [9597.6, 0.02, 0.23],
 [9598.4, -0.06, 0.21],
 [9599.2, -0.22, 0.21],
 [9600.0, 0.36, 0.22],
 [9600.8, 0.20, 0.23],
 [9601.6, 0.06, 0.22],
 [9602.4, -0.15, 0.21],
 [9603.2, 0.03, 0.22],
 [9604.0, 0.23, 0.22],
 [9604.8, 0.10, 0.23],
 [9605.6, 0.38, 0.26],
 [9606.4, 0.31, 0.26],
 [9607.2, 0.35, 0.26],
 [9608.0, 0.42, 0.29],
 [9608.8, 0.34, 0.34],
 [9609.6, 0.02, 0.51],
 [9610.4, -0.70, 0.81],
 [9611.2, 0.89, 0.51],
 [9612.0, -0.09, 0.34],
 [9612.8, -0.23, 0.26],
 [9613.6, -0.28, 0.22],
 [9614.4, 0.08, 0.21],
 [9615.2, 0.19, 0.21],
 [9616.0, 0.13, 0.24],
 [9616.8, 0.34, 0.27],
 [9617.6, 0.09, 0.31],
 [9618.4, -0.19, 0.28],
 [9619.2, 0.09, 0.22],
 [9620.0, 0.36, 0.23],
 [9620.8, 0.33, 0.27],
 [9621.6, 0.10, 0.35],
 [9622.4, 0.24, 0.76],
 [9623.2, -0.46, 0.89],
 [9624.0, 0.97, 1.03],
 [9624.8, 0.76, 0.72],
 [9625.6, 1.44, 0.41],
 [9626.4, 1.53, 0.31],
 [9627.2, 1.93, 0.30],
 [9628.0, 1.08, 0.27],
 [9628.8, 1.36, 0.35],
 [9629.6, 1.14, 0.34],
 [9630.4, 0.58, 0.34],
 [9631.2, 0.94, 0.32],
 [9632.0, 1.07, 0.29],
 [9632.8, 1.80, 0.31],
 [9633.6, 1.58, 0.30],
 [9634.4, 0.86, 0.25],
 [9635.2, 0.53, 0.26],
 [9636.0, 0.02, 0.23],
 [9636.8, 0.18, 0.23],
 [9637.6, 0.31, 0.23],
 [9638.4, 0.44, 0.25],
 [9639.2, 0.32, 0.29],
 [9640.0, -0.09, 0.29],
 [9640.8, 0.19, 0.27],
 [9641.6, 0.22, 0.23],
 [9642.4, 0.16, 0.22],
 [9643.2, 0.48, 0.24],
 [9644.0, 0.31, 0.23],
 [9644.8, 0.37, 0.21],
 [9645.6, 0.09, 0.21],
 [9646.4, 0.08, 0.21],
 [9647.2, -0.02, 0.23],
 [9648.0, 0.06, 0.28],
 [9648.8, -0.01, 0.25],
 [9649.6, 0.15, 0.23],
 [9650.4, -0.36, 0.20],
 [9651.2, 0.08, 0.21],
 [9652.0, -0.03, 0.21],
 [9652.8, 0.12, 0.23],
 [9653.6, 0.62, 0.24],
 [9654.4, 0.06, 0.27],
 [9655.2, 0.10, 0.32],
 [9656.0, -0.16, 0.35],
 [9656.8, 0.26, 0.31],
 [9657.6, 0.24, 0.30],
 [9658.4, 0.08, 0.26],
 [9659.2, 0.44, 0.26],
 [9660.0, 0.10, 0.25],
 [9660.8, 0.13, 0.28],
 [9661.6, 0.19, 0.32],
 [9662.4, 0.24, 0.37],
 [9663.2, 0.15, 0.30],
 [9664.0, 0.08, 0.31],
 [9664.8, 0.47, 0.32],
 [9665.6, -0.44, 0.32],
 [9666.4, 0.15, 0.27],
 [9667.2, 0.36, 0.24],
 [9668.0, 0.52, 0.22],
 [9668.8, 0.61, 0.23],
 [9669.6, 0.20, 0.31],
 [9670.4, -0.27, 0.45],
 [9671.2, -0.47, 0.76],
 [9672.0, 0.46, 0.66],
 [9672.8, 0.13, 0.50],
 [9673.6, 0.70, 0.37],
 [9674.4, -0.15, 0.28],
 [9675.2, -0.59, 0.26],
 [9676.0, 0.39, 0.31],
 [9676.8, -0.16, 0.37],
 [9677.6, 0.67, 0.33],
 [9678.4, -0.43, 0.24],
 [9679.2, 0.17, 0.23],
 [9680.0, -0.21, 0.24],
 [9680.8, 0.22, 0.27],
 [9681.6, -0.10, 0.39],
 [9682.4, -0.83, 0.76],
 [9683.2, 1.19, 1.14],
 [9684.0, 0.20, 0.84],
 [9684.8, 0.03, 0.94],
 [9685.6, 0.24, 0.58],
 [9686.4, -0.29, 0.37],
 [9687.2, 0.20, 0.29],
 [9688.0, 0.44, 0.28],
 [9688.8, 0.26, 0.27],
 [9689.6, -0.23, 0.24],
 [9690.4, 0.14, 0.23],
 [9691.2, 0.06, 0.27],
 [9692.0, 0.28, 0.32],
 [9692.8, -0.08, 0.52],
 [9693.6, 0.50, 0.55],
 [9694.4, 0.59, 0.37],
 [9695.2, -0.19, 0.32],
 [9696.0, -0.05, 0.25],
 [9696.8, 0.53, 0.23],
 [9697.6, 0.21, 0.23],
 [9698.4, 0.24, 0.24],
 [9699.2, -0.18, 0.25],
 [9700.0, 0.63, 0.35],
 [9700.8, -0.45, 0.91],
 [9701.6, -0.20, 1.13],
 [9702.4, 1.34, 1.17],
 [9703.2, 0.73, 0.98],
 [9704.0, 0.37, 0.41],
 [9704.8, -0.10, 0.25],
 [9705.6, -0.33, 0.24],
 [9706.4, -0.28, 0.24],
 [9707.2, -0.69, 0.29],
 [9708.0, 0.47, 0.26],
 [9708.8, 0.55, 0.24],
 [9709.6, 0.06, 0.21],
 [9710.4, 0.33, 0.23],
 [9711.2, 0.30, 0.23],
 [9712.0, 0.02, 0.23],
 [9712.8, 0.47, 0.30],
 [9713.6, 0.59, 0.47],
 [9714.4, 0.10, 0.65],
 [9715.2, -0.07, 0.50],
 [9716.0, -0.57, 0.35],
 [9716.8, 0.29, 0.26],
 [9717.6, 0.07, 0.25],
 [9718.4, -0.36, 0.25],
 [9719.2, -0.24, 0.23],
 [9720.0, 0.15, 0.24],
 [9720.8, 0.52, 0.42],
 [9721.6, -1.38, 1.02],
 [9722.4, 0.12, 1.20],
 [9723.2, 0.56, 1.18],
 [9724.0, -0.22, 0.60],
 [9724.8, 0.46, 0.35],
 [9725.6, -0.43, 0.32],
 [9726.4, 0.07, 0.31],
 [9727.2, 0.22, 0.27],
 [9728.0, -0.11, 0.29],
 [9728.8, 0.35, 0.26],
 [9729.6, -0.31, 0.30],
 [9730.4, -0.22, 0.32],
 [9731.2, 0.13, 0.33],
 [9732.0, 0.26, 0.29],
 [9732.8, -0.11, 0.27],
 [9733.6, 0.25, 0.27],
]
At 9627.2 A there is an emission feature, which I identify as [O III] 5007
